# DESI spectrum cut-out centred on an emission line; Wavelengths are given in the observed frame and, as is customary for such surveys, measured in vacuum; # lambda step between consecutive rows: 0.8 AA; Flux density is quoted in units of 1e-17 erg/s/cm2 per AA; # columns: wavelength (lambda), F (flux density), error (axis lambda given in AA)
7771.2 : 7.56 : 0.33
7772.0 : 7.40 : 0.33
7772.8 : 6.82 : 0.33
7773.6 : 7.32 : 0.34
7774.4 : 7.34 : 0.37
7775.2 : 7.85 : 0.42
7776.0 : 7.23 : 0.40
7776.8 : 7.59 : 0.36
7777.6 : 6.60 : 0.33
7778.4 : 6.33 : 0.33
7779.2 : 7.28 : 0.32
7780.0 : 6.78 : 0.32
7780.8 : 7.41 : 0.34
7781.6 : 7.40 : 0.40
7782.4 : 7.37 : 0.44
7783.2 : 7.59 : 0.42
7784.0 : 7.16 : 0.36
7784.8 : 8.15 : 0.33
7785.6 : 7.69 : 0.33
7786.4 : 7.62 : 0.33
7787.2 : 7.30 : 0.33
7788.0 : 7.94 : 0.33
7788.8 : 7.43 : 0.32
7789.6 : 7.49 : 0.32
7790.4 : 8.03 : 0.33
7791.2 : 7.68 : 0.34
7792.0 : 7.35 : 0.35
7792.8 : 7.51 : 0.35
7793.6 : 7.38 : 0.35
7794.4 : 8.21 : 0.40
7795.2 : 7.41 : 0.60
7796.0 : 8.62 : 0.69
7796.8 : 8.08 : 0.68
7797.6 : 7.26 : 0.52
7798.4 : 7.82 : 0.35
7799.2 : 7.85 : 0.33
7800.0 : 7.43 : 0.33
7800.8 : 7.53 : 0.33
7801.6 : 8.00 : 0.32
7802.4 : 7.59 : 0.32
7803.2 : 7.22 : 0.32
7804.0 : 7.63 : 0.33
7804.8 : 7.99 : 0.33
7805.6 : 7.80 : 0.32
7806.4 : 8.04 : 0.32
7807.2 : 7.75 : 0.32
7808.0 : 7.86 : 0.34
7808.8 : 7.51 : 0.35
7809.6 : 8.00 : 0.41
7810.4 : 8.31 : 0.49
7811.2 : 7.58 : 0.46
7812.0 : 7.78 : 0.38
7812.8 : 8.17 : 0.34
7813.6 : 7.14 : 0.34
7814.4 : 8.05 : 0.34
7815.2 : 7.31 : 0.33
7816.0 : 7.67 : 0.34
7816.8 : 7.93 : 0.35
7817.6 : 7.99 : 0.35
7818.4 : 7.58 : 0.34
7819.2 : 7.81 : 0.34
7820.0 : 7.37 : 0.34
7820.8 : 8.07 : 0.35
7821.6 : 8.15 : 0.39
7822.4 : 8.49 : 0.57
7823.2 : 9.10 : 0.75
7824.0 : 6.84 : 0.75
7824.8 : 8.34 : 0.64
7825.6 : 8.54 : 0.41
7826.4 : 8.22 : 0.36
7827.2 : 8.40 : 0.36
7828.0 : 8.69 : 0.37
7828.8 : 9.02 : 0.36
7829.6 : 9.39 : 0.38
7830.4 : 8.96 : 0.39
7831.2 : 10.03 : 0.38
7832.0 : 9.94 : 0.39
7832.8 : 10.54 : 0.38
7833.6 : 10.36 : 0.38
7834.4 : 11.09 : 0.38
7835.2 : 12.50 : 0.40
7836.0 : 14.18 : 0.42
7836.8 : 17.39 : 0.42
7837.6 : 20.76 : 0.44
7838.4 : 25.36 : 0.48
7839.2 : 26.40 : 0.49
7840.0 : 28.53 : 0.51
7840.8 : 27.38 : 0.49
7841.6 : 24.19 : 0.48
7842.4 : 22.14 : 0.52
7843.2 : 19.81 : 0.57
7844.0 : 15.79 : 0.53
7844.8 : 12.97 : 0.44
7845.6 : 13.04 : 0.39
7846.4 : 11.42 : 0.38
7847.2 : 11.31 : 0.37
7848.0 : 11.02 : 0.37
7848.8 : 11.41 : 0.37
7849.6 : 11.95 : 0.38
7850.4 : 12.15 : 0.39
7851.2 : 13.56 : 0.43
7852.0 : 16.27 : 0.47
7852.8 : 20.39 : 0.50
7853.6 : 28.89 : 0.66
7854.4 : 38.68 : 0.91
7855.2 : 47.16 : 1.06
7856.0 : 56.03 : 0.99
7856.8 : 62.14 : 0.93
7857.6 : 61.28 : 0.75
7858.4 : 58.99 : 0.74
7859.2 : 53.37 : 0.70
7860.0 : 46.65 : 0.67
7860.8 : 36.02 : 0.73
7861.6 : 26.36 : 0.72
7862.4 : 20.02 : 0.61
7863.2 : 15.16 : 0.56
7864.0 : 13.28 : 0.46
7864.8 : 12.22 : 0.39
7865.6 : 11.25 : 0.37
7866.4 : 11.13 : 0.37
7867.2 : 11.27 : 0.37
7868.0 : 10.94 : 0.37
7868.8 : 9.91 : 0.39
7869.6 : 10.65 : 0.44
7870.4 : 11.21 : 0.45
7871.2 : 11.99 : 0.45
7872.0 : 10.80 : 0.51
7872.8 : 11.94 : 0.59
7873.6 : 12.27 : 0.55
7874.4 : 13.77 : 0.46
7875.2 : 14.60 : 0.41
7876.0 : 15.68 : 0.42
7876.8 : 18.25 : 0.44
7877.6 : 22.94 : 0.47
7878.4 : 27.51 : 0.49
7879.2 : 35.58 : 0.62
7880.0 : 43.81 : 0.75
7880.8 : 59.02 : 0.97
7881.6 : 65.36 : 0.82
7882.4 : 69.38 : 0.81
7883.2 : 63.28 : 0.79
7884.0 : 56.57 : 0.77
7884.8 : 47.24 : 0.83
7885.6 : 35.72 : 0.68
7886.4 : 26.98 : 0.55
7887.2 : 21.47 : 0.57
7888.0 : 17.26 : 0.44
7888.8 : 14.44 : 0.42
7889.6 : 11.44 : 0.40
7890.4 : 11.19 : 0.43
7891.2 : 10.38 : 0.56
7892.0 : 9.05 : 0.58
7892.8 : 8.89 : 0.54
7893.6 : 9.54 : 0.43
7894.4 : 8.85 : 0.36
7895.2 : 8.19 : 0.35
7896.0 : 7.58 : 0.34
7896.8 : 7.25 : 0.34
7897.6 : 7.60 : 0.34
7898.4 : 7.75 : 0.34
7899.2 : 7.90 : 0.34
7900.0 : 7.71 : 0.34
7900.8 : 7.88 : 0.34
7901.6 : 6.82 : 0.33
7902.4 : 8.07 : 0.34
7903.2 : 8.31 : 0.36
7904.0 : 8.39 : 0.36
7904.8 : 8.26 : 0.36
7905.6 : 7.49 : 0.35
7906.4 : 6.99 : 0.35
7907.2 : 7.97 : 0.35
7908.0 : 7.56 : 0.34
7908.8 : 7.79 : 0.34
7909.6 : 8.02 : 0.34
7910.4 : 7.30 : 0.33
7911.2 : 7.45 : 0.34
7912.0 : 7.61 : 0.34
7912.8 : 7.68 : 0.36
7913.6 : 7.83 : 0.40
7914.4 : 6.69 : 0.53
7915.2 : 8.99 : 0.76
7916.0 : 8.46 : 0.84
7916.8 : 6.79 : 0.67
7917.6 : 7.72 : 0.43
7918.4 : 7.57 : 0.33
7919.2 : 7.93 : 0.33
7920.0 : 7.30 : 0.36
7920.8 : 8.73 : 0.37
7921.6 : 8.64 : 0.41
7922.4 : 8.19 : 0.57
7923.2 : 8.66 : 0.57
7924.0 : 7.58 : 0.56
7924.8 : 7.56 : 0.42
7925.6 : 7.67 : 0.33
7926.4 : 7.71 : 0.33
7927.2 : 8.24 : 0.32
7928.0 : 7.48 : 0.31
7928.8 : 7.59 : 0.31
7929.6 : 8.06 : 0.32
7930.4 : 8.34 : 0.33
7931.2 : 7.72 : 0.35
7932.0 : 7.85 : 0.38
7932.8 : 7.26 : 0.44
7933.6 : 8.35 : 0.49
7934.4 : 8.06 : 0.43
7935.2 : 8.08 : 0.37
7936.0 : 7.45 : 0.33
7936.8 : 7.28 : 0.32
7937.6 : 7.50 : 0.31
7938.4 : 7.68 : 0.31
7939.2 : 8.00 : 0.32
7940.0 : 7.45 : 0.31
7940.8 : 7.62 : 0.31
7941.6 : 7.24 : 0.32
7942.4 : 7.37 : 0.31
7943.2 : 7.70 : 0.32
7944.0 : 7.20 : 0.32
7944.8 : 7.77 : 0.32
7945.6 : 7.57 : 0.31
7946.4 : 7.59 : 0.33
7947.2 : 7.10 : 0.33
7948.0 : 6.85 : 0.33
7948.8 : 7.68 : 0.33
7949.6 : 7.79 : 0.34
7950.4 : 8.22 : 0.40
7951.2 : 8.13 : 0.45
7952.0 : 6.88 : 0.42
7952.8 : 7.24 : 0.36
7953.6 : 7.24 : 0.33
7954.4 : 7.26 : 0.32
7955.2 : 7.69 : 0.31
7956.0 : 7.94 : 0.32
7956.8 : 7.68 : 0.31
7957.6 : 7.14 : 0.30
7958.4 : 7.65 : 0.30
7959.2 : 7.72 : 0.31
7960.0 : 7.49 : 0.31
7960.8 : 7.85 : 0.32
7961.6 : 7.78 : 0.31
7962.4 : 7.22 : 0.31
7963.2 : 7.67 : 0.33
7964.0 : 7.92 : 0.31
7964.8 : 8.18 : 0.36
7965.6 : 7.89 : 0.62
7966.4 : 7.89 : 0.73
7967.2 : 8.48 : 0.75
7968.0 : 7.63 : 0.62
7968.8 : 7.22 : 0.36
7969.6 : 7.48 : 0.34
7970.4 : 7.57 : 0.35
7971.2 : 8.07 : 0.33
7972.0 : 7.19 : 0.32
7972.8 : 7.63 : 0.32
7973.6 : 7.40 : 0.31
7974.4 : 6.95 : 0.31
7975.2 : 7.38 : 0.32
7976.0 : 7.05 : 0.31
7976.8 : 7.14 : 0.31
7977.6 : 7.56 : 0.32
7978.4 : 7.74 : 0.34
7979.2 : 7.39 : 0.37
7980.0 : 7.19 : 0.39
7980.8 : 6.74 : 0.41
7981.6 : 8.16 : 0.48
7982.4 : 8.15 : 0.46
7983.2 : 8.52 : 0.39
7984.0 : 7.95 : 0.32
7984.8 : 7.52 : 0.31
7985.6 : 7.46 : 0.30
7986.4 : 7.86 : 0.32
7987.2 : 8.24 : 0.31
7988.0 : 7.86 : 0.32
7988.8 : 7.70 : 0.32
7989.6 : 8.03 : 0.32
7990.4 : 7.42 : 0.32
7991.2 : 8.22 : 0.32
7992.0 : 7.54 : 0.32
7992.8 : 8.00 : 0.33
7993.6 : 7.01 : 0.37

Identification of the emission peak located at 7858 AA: H-alpha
